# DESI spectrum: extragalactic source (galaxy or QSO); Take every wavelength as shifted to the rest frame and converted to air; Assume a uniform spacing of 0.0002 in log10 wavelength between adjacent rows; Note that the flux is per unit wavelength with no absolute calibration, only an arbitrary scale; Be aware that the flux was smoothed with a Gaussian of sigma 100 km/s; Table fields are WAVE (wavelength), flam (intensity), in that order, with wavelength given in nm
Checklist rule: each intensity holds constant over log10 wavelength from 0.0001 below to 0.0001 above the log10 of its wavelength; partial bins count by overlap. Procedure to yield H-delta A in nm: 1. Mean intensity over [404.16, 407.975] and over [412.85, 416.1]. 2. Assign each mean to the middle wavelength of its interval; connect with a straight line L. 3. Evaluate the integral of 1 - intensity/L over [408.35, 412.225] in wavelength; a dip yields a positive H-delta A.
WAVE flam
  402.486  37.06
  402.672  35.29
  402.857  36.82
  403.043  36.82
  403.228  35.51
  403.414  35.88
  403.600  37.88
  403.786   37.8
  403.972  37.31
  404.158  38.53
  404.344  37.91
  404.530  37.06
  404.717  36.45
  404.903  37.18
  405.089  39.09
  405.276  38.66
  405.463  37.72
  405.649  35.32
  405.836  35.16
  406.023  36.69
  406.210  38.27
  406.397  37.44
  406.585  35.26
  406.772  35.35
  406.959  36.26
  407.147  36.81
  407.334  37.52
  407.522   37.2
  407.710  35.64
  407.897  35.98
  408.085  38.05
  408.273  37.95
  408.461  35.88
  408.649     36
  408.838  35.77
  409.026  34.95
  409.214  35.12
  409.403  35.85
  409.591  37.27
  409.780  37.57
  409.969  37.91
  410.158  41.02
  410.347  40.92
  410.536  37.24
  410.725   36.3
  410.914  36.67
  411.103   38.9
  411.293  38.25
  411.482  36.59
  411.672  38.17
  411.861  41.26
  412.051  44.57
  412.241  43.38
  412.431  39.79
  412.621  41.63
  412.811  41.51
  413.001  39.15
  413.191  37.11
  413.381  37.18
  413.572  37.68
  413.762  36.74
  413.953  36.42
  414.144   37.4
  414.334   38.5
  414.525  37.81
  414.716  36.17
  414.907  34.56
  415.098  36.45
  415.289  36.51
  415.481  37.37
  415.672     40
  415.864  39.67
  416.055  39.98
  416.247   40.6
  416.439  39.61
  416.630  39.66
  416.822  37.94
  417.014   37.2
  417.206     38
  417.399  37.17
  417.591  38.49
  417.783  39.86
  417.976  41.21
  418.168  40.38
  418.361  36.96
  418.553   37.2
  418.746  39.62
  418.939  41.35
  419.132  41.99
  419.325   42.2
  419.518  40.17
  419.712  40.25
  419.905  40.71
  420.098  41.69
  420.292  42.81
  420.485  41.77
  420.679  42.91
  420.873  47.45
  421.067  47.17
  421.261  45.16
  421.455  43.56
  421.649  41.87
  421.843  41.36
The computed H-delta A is -0.07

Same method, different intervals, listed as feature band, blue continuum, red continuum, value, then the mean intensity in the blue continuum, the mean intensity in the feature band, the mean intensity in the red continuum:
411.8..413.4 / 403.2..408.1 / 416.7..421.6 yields -0.073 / 37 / 40.8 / 40.9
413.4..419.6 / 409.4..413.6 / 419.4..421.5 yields 0.406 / 39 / 38.6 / 43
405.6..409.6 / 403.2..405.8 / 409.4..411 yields 0.141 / 37.3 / 36.3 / 38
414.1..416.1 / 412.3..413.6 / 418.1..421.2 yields 0.122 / 39.3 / 37.6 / 41.6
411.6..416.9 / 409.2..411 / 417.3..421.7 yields 0.065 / 37.7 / 38.8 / 41.4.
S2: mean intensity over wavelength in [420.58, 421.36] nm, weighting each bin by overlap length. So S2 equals 45.6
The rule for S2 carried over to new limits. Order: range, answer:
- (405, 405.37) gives 38.8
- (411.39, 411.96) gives 38.7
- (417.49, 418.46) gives 39.4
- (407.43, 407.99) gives 36.3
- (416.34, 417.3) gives 38.5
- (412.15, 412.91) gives 41.6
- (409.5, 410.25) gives 38.4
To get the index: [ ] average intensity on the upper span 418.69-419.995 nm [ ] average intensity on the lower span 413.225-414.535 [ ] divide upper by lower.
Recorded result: 1.10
